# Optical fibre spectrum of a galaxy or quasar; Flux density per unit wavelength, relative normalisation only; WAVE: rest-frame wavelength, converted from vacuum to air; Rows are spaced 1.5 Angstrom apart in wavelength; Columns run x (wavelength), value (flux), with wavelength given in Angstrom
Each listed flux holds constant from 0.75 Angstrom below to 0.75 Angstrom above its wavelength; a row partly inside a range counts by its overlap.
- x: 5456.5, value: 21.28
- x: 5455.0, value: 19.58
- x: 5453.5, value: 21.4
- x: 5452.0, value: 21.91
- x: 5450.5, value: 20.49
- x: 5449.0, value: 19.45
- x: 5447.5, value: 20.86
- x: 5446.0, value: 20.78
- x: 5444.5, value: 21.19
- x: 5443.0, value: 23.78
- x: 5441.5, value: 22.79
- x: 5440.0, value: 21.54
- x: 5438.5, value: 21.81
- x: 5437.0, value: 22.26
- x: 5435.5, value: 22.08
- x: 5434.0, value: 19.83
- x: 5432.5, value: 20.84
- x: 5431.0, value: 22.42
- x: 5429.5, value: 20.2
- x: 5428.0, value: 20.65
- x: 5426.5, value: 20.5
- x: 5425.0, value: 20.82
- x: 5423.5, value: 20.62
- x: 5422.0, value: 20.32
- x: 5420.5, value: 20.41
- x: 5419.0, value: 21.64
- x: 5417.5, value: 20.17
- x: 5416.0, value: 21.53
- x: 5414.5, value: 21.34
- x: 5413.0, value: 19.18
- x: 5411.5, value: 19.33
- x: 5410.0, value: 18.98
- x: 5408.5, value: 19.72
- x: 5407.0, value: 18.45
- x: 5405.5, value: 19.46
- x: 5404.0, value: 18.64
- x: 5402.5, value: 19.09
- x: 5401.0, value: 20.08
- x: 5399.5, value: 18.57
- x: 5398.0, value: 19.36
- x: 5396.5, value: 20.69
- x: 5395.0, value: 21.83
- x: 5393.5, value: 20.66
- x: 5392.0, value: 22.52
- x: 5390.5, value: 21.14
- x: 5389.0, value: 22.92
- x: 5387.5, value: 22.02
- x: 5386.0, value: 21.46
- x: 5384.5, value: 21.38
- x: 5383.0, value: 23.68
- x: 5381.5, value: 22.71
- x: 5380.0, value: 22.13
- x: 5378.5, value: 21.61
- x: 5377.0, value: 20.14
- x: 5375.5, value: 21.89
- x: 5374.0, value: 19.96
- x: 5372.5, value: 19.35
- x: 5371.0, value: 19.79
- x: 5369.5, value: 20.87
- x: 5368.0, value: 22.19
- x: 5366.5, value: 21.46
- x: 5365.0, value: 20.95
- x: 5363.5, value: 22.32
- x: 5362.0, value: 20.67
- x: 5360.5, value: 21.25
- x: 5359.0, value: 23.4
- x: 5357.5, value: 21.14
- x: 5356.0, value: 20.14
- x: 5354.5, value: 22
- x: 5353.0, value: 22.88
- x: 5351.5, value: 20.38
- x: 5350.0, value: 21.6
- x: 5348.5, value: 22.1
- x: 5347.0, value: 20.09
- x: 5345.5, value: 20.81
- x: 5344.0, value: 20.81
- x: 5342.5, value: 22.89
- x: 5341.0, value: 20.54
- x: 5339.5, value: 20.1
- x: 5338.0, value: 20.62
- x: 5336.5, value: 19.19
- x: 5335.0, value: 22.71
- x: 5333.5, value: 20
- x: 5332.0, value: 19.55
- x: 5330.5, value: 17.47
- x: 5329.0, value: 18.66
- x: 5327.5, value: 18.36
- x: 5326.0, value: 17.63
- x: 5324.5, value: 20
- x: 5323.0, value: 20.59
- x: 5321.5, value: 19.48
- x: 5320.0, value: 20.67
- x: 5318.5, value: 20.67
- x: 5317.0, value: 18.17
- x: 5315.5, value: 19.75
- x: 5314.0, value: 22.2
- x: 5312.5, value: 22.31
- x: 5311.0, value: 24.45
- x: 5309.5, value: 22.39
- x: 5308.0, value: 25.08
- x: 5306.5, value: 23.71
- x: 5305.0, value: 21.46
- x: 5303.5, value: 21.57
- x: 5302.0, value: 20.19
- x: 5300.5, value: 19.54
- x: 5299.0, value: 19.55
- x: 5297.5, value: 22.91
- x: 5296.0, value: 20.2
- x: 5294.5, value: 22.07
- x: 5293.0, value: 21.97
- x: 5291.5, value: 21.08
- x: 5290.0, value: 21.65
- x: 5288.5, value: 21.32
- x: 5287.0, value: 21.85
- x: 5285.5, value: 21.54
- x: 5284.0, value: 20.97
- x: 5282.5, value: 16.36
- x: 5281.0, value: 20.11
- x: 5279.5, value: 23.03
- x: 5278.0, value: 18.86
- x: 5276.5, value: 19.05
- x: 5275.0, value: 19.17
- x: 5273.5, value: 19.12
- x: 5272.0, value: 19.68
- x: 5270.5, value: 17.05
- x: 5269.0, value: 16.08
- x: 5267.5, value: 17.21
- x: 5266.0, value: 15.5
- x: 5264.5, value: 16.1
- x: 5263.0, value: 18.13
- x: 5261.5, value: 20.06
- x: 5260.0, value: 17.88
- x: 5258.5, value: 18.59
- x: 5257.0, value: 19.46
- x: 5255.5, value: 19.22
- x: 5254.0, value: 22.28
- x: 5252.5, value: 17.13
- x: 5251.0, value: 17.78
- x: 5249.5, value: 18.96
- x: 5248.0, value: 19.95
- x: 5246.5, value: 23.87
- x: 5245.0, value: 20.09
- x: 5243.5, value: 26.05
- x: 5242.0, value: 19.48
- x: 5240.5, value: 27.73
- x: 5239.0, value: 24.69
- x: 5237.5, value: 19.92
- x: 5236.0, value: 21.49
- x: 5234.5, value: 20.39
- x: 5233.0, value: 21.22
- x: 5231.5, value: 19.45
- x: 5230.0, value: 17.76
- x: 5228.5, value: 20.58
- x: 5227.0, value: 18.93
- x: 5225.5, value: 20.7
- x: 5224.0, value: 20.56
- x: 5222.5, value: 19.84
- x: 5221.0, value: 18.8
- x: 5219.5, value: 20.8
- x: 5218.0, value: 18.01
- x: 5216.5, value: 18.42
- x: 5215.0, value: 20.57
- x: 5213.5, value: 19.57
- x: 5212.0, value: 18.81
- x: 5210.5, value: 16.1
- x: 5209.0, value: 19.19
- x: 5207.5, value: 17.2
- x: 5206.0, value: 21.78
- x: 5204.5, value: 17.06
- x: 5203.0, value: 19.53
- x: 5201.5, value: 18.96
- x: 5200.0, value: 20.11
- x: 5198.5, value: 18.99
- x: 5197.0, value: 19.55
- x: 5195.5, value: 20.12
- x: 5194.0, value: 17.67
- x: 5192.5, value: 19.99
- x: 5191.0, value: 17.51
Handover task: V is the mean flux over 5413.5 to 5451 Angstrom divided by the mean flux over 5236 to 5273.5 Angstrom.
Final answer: 1.07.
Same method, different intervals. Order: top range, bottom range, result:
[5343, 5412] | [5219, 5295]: 1.05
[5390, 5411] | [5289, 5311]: 0.92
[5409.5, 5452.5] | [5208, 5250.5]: 1.03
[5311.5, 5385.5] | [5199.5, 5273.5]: 1.06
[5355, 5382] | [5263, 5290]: 1.11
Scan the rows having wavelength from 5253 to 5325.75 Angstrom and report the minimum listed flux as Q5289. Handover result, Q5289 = 15.5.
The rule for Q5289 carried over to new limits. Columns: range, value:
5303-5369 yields 17.47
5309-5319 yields 18.17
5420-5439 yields 19.83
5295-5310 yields 19.54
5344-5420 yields 18.45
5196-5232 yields 16.1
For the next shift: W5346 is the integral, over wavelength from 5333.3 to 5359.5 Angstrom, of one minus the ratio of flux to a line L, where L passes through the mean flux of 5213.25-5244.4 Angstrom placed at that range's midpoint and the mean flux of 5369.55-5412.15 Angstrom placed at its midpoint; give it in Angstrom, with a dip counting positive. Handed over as -0.7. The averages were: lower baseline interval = 20.7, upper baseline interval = 20.6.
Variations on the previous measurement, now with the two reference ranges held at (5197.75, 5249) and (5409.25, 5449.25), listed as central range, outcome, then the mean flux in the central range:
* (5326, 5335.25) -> 0.65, 19.1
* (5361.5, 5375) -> -0.09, 20.9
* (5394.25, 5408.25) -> 0.85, 19.6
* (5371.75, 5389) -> -0.64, 21.5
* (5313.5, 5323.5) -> 0.19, 20.2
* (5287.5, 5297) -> -0.46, 21.4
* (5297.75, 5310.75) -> -0.86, 21.8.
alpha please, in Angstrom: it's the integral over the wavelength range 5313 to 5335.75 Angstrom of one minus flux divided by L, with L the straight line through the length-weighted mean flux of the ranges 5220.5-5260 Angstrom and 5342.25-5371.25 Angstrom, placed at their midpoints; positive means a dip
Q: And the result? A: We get 1.5 Angstrom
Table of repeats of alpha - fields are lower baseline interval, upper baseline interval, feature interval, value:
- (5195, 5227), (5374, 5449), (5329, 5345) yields 0.0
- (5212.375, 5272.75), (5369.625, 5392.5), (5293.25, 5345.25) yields -0.2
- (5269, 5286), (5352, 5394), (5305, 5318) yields -1.3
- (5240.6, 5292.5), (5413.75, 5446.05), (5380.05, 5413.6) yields 0.6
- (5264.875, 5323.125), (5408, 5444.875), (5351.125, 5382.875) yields -1.0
